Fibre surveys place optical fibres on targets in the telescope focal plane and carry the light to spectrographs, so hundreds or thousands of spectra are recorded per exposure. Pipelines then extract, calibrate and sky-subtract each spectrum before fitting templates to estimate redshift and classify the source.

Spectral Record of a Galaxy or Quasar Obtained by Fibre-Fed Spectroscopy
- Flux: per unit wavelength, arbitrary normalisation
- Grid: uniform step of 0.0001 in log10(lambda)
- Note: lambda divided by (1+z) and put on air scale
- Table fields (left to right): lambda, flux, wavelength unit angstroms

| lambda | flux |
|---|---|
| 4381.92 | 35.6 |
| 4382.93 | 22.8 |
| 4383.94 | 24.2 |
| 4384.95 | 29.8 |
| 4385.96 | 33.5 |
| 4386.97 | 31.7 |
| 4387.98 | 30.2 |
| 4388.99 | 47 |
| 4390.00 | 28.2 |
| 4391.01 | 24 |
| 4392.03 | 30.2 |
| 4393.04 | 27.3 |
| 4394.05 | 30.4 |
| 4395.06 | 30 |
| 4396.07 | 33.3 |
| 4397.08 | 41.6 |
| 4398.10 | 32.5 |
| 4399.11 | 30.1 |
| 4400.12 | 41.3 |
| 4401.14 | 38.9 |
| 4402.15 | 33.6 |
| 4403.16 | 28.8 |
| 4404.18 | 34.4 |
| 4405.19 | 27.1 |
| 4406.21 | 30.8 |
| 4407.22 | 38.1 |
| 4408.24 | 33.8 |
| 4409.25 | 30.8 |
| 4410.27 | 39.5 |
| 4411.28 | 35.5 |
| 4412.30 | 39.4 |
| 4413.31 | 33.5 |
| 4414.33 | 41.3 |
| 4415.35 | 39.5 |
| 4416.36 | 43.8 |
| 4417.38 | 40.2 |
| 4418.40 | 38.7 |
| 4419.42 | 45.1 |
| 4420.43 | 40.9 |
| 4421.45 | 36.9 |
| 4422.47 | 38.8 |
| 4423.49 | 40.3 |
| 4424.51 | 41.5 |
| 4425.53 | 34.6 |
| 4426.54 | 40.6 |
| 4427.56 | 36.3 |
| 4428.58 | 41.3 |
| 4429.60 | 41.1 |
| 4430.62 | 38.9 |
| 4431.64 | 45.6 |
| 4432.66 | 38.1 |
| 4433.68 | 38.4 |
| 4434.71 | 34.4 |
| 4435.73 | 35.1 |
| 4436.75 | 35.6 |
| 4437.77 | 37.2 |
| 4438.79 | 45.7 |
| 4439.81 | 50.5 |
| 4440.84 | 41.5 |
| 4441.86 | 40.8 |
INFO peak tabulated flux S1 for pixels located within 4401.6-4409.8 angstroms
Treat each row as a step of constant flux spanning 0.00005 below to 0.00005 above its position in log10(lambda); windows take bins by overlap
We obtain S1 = 38.1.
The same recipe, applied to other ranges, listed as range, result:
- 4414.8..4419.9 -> 45.1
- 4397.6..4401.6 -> 41.3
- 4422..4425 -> 41.5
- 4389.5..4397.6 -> 41.6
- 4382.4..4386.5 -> 33.5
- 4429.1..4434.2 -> 45.6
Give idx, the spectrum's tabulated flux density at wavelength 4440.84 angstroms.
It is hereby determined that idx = 41.5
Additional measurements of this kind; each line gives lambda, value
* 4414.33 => 41.3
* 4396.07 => 33.3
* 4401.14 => 38.9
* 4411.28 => 35.5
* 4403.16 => 28.8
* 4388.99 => 47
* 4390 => 28.2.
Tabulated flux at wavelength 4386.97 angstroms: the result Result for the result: 31.7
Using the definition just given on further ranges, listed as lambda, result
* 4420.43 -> 40.9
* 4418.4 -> 38.7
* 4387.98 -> 30.2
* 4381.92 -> 35.6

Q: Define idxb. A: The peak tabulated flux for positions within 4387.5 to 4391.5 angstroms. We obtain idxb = 47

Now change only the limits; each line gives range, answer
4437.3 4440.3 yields 50.5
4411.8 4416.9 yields 43.8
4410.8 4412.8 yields 39.4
